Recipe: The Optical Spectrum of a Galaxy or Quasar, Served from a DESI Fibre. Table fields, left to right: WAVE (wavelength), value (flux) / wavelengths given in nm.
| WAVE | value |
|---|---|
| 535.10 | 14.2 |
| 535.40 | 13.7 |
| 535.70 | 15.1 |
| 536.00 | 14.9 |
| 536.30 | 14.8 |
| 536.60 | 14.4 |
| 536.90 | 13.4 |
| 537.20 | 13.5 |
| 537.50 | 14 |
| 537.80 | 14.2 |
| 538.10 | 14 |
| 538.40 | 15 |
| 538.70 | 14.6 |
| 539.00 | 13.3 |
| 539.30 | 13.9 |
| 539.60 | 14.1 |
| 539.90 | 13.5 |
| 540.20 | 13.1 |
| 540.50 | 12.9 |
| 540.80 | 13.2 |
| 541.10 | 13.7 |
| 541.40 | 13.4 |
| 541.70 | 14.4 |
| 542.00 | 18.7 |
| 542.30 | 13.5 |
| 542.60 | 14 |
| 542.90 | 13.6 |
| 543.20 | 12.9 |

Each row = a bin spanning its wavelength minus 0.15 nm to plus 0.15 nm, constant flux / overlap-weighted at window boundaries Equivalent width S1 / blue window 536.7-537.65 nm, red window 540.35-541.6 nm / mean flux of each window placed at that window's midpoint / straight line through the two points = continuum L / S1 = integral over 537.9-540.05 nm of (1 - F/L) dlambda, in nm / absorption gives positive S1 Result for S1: -0.09 nm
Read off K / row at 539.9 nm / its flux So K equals 13.5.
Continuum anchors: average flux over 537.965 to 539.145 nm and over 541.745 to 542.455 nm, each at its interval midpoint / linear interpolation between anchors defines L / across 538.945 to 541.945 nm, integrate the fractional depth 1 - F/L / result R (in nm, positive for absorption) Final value 0.27 nm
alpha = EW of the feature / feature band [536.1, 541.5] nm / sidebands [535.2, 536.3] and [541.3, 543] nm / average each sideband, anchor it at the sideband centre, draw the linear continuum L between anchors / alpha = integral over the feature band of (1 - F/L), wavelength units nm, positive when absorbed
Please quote 0.286 nm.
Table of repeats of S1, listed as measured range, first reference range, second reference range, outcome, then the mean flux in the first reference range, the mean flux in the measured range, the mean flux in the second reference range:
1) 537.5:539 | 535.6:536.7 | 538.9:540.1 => -0.02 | 14.8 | 14.3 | 13.7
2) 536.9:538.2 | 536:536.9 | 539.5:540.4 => 0.03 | 14.5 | 13.9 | 13.5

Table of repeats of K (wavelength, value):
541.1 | 13.7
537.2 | 13.5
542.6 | 14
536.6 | 14.4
